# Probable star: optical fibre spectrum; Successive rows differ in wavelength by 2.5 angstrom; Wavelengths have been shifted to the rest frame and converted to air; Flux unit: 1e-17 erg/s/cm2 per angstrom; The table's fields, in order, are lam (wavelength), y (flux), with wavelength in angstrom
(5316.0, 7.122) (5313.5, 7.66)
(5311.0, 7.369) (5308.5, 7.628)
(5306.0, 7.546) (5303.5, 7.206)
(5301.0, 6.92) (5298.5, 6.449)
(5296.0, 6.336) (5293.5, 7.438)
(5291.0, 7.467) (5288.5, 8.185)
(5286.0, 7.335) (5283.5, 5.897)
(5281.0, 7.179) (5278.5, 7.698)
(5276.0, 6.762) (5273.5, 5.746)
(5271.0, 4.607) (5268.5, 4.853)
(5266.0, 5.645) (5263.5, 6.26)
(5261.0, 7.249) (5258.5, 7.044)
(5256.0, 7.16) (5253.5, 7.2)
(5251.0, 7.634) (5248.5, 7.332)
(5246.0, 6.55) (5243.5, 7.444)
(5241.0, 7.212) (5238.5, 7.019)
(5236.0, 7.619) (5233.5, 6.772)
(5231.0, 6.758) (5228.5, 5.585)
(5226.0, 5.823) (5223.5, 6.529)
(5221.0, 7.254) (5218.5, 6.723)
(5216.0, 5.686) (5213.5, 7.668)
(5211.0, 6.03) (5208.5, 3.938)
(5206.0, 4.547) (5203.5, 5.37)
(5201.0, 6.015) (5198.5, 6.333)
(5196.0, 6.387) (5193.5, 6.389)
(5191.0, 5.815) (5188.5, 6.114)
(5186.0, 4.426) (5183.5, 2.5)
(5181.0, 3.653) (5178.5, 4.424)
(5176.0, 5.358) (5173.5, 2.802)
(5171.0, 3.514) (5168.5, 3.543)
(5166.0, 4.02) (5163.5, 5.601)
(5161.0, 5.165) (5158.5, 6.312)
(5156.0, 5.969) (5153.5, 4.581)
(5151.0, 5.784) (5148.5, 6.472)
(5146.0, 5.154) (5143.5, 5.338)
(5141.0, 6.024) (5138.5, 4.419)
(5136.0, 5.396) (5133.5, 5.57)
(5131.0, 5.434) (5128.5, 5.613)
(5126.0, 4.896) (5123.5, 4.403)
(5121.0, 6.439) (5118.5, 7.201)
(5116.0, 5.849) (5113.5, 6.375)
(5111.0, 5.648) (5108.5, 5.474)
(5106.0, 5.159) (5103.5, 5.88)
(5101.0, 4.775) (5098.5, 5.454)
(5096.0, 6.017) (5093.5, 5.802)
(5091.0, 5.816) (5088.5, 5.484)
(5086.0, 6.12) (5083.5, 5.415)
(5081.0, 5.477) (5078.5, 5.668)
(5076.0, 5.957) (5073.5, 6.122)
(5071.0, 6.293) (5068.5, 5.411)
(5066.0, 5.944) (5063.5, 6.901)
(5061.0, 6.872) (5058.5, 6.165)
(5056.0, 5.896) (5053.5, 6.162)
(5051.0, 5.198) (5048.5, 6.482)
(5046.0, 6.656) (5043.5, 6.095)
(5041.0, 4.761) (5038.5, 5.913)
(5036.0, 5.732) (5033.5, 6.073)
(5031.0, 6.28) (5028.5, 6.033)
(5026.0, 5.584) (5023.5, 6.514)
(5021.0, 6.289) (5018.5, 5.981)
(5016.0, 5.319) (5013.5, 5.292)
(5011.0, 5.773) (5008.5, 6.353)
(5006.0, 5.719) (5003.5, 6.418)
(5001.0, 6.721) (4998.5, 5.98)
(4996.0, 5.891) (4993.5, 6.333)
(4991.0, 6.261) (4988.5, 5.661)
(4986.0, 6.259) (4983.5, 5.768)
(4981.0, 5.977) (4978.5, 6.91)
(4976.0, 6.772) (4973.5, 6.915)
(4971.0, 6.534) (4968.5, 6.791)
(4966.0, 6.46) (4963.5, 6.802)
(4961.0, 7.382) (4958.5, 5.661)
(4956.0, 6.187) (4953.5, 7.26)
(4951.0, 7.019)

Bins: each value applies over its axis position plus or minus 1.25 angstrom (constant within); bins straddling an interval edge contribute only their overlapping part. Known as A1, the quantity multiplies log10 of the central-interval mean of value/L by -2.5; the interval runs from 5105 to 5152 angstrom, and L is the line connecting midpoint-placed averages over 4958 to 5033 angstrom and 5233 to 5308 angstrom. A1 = 0.16 mag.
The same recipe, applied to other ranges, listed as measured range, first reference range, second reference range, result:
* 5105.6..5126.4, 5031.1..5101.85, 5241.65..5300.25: 0.06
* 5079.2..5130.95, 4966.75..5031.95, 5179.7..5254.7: 0.09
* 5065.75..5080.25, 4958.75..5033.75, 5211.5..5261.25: 0.10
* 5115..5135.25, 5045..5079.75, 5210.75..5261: 0.13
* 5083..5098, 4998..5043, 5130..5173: -0.05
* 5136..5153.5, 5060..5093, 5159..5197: -0.08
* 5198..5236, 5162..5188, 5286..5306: -0.19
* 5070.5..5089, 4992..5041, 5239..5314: 0.07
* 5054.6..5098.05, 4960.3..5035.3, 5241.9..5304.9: 0.08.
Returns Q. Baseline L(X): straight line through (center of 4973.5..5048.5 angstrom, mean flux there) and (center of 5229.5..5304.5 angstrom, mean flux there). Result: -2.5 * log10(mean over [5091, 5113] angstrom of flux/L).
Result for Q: 0.14 mag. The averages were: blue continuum 6.07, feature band 5.57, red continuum 6.83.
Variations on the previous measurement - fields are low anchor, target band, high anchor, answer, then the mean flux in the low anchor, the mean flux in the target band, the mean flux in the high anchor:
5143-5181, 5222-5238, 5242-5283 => -0.08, 4.89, 6.55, 6.64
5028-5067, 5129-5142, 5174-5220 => 0.06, 6.07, 5.37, 5.38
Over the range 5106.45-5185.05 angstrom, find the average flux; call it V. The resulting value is 5.12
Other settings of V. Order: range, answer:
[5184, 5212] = 5.49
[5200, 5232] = 5.99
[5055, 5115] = 5.84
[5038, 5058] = 5.9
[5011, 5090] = 5.94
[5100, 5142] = 5.56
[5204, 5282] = 6.49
